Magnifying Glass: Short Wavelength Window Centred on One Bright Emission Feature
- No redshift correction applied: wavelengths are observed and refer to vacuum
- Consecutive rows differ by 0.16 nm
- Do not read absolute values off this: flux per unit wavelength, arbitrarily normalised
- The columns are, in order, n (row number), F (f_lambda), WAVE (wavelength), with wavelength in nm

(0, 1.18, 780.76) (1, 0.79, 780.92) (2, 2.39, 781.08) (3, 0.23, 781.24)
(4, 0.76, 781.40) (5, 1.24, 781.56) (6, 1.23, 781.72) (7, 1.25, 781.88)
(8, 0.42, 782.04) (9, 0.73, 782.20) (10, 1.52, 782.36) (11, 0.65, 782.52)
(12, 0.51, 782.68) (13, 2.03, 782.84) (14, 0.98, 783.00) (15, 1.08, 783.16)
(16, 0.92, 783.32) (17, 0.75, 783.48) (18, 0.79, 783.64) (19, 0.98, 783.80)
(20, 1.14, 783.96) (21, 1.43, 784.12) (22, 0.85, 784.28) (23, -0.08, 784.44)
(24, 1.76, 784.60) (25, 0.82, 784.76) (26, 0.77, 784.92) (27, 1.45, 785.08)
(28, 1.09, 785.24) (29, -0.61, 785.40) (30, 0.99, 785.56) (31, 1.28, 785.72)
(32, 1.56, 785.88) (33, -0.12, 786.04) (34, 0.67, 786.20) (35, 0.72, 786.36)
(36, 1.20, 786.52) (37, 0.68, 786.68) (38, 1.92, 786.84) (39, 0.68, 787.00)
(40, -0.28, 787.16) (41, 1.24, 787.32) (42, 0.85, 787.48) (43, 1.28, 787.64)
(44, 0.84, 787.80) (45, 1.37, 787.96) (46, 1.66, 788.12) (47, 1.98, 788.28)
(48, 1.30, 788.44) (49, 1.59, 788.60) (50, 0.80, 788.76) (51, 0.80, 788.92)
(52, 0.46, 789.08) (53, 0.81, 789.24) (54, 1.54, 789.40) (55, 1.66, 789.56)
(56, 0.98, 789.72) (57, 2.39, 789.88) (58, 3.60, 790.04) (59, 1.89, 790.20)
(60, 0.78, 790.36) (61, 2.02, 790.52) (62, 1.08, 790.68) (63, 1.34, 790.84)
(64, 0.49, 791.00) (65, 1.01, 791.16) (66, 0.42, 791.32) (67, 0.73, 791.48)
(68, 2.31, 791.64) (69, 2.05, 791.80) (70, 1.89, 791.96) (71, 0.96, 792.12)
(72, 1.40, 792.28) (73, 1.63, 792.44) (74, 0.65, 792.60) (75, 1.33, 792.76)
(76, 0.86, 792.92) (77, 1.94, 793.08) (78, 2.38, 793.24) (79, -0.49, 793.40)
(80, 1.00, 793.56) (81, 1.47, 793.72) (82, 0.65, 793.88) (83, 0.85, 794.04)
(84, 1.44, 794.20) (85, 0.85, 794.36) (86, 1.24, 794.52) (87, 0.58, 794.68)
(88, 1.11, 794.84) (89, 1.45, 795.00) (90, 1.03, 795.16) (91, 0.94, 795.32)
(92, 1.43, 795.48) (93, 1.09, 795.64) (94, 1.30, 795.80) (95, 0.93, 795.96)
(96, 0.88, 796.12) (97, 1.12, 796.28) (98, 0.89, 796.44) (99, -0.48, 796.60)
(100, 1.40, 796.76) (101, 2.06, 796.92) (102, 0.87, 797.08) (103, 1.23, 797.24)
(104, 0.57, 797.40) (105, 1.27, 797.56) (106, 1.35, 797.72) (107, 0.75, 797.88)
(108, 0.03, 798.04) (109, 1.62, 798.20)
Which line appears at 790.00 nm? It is [S II] 6716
